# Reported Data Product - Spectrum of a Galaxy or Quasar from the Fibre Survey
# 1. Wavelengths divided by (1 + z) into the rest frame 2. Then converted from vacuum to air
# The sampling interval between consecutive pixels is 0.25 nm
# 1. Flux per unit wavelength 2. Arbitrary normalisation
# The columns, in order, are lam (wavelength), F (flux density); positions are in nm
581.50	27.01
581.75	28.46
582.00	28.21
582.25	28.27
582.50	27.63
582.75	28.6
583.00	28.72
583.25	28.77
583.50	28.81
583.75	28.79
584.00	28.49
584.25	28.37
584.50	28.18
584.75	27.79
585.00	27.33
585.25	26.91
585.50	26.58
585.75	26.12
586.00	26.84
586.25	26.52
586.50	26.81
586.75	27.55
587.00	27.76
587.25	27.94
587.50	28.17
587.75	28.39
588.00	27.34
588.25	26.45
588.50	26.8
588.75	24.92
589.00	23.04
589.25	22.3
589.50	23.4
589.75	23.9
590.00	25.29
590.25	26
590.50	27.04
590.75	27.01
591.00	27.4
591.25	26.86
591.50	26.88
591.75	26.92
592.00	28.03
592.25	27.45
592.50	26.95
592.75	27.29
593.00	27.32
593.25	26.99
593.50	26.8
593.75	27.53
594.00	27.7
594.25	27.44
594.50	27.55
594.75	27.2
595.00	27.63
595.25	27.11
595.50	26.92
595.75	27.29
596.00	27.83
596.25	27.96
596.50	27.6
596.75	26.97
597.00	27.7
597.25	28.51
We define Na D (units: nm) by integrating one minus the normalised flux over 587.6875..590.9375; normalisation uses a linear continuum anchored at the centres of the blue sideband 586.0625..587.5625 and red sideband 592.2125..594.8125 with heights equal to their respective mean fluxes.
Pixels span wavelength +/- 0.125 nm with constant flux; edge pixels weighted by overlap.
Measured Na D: 0.22 nm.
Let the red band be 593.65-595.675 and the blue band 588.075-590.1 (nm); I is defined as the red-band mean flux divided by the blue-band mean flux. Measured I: 1.1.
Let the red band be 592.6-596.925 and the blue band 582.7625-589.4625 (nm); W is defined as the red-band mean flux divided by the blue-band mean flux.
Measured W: 1.01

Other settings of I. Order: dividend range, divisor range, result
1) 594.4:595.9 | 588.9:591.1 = 1.09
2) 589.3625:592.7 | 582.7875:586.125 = 0.95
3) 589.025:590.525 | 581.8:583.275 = 0.86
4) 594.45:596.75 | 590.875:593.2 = 1.01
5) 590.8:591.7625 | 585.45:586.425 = 1.02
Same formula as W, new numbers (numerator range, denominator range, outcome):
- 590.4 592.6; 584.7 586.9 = 1.01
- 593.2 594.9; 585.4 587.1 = 1.02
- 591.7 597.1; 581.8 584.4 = 0.96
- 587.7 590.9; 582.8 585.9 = 0.91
